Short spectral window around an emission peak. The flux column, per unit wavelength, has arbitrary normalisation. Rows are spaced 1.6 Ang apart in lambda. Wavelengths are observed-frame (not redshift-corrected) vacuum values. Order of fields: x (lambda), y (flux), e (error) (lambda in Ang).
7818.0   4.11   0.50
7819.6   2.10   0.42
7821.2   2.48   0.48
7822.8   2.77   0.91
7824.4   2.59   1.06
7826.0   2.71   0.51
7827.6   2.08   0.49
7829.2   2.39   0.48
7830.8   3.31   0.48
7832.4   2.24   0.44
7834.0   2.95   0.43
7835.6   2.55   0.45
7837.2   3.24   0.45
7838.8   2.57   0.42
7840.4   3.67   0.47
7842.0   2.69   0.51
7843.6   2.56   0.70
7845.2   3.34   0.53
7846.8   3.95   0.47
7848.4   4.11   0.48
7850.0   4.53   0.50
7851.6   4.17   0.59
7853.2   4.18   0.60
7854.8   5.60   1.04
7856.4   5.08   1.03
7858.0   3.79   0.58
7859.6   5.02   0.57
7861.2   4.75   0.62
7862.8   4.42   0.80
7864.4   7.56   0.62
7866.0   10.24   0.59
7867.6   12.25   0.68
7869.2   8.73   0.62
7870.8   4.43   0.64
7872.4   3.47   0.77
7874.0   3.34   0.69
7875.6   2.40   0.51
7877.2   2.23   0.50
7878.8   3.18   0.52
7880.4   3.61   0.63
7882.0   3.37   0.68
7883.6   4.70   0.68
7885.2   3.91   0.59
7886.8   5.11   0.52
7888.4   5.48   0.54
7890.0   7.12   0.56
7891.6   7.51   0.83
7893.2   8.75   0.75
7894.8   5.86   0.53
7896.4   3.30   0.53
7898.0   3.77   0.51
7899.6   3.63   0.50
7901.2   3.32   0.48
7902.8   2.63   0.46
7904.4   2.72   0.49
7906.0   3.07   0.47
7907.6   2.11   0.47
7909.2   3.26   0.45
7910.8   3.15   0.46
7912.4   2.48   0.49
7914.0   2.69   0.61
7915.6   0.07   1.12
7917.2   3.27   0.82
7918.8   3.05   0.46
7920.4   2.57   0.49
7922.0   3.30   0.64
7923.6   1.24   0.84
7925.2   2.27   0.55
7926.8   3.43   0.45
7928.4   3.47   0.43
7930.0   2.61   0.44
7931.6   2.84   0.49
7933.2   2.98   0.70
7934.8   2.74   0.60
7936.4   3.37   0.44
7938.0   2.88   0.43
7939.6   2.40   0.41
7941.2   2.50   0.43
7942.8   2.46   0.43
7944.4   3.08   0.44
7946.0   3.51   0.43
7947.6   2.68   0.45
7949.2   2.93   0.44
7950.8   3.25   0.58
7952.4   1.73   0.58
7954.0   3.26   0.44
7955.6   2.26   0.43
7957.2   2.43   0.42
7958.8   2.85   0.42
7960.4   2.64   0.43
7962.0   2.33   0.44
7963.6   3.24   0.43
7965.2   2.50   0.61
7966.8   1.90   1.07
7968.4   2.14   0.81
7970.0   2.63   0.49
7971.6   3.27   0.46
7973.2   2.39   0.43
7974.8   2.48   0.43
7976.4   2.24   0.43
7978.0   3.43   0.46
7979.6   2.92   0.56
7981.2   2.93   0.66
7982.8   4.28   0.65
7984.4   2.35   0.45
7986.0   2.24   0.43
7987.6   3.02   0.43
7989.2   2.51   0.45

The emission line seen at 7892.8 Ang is [N II]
